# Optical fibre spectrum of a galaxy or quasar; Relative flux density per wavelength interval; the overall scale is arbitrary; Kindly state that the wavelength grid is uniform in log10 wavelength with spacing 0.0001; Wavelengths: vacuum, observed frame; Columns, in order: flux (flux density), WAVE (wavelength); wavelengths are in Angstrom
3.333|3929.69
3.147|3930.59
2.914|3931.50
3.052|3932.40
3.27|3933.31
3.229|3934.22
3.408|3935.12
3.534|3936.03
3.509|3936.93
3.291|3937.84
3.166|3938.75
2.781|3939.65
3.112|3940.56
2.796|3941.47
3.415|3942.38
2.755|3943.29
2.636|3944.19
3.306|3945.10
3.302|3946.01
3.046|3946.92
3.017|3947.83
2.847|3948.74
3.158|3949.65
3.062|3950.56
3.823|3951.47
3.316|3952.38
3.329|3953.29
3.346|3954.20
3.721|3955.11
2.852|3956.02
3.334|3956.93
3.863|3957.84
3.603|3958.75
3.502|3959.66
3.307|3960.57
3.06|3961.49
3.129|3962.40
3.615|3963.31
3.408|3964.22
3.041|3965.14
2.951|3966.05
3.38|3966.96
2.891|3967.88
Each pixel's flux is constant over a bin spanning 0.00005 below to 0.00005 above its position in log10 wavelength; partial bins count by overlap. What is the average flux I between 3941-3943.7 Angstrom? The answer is 2.99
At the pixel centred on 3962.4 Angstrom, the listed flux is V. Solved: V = 3.129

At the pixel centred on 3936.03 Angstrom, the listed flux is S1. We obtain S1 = 3.534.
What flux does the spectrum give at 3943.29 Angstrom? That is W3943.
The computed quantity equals 2.755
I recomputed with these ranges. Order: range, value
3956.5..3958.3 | 3.61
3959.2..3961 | 3.41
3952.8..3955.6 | 3.46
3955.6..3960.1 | 3.44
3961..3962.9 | 3.1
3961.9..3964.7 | 3.38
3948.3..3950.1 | 3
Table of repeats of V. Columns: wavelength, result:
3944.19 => 2.636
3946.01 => 3.302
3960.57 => 3.307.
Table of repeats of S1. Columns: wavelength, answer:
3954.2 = 3.346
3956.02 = 2.852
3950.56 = 3.062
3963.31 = 3.615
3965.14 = 3.041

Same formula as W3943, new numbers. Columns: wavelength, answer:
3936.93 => 3.509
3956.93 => 3.334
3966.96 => 3.38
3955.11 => 3.721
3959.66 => 3.502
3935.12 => 3.408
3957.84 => 3.863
